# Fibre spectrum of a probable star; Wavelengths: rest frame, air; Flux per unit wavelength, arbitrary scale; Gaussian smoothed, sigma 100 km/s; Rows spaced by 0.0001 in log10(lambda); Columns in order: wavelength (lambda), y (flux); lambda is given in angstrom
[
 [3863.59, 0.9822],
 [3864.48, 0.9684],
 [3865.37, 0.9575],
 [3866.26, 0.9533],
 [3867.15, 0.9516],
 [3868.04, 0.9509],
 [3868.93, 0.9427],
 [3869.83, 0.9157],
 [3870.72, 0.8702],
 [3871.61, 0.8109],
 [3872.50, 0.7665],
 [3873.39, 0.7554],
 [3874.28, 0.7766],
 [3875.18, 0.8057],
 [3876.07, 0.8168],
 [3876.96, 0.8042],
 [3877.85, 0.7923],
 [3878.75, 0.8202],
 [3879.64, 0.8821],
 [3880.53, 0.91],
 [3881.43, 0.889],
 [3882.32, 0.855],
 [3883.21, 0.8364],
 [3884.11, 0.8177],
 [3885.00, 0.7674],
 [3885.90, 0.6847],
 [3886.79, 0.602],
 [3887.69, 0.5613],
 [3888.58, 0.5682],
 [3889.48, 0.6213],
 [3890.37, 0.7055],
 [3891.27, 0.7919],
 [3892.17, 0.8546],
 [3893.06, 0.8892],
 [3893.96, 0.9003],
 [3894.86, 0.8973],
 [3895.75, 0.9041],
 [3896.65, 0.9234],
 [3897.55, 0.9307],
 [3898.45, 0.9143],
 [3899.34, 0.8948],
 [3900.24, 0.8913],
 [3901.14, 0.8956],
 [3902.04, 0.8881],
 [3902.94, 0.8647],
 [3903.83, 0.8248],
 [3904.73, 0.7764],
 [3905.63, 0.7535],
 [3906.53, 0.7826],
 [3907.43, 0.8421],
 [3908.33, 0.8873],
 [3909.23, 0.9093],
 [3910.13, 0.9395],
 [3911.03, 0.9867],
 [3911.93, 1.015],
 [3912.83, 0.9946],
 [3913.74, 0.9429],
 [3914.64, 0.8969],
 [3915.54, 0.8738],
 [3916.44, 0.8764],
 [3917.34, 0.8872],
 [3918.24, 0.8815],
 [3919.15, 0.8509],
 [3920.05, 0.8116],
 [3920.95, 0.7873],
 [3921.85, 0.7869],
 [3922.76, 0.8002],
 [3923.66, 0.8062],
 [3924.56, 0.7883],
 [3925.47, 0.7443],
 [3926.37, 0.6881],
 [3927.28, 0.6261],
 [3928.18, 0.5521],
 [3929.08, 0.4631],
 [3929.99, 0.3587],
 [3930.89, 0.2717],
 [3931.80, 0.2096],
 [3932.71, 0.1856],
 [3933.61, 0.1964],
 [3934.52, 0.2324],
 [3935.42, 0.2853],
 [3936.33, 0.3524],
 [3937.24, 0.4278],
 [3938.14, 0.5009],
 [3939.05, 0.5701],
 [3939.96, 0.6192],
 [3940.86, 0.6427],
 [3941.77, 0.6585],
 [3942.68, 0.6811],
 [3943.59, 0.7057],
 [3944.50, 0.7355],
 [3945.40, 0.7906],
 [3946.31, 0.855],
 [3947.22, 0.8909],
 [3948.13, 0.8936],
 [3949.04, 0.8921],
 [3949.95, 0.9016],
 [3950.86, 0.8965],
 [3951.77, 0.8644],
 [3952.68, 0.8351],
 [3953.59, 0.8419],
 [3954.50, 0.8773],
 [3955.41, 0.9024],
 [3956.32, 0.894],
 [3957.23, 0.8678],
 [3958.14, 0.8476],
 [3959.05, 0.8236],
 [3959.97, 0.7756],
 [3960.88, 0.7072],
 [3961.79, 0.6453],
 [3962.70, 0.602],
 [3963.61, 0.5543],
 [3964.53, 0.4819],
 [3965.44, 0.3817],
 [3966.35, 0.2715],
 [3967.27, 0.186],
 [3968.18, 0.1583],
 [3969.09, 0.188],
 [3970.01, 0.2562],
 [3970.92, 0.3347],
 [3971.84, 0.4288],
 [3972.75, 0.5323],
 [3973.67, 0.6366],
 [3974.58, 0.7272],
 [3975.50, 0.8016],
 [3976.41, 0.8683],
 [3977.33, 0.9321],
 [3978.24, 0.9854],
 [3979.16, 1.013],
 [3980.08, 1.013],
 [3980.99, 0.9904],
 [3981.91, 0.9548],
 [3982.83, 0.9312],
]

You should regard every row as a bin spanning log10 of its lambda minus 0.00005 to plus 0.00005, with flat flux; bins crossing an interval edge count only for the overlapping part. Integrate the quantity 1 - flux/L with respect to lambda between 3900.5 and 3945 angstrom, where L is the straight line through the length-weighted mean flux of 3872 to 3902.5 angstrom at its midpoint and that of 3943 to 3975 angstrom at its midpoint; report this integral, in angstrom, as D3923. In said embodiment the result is 2.84 angstrom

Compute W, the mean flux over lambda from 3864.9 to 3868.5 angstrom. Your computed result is 0.954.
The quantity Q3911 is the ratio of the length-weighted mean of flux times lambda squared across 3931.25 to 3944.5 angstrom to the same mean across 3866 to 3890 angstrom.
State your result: 0.59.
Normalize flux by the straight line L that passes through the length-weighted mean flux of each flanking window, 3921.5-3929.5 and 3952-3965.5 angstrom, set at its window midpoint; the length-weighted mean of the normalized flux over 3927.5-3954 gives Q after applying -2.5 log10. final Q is 0.208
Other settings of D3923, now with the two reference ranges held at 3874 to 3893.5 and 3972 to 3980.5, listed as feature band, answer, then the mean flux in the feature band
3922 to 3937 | 5.99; 0.478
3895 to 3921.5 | -3.26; 0.884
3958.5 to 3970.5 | 5.12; 0.466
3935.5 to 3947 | 2.58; 0.622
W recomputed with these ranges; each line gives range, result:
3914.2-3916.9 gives 0.884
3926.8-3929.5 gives 0.55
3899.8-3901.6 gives 0.892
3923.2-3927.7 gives 0.731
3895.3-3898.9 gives 0.92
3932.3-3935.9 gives 0.226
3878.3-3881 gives 0.87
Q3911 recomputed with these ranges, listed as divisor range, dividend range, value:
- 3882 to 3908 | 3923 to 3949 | 0.72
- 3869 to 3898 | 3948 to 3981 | 0.89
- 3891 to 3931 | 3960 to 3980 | 0.71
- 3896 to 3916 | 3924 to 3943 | 0.54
